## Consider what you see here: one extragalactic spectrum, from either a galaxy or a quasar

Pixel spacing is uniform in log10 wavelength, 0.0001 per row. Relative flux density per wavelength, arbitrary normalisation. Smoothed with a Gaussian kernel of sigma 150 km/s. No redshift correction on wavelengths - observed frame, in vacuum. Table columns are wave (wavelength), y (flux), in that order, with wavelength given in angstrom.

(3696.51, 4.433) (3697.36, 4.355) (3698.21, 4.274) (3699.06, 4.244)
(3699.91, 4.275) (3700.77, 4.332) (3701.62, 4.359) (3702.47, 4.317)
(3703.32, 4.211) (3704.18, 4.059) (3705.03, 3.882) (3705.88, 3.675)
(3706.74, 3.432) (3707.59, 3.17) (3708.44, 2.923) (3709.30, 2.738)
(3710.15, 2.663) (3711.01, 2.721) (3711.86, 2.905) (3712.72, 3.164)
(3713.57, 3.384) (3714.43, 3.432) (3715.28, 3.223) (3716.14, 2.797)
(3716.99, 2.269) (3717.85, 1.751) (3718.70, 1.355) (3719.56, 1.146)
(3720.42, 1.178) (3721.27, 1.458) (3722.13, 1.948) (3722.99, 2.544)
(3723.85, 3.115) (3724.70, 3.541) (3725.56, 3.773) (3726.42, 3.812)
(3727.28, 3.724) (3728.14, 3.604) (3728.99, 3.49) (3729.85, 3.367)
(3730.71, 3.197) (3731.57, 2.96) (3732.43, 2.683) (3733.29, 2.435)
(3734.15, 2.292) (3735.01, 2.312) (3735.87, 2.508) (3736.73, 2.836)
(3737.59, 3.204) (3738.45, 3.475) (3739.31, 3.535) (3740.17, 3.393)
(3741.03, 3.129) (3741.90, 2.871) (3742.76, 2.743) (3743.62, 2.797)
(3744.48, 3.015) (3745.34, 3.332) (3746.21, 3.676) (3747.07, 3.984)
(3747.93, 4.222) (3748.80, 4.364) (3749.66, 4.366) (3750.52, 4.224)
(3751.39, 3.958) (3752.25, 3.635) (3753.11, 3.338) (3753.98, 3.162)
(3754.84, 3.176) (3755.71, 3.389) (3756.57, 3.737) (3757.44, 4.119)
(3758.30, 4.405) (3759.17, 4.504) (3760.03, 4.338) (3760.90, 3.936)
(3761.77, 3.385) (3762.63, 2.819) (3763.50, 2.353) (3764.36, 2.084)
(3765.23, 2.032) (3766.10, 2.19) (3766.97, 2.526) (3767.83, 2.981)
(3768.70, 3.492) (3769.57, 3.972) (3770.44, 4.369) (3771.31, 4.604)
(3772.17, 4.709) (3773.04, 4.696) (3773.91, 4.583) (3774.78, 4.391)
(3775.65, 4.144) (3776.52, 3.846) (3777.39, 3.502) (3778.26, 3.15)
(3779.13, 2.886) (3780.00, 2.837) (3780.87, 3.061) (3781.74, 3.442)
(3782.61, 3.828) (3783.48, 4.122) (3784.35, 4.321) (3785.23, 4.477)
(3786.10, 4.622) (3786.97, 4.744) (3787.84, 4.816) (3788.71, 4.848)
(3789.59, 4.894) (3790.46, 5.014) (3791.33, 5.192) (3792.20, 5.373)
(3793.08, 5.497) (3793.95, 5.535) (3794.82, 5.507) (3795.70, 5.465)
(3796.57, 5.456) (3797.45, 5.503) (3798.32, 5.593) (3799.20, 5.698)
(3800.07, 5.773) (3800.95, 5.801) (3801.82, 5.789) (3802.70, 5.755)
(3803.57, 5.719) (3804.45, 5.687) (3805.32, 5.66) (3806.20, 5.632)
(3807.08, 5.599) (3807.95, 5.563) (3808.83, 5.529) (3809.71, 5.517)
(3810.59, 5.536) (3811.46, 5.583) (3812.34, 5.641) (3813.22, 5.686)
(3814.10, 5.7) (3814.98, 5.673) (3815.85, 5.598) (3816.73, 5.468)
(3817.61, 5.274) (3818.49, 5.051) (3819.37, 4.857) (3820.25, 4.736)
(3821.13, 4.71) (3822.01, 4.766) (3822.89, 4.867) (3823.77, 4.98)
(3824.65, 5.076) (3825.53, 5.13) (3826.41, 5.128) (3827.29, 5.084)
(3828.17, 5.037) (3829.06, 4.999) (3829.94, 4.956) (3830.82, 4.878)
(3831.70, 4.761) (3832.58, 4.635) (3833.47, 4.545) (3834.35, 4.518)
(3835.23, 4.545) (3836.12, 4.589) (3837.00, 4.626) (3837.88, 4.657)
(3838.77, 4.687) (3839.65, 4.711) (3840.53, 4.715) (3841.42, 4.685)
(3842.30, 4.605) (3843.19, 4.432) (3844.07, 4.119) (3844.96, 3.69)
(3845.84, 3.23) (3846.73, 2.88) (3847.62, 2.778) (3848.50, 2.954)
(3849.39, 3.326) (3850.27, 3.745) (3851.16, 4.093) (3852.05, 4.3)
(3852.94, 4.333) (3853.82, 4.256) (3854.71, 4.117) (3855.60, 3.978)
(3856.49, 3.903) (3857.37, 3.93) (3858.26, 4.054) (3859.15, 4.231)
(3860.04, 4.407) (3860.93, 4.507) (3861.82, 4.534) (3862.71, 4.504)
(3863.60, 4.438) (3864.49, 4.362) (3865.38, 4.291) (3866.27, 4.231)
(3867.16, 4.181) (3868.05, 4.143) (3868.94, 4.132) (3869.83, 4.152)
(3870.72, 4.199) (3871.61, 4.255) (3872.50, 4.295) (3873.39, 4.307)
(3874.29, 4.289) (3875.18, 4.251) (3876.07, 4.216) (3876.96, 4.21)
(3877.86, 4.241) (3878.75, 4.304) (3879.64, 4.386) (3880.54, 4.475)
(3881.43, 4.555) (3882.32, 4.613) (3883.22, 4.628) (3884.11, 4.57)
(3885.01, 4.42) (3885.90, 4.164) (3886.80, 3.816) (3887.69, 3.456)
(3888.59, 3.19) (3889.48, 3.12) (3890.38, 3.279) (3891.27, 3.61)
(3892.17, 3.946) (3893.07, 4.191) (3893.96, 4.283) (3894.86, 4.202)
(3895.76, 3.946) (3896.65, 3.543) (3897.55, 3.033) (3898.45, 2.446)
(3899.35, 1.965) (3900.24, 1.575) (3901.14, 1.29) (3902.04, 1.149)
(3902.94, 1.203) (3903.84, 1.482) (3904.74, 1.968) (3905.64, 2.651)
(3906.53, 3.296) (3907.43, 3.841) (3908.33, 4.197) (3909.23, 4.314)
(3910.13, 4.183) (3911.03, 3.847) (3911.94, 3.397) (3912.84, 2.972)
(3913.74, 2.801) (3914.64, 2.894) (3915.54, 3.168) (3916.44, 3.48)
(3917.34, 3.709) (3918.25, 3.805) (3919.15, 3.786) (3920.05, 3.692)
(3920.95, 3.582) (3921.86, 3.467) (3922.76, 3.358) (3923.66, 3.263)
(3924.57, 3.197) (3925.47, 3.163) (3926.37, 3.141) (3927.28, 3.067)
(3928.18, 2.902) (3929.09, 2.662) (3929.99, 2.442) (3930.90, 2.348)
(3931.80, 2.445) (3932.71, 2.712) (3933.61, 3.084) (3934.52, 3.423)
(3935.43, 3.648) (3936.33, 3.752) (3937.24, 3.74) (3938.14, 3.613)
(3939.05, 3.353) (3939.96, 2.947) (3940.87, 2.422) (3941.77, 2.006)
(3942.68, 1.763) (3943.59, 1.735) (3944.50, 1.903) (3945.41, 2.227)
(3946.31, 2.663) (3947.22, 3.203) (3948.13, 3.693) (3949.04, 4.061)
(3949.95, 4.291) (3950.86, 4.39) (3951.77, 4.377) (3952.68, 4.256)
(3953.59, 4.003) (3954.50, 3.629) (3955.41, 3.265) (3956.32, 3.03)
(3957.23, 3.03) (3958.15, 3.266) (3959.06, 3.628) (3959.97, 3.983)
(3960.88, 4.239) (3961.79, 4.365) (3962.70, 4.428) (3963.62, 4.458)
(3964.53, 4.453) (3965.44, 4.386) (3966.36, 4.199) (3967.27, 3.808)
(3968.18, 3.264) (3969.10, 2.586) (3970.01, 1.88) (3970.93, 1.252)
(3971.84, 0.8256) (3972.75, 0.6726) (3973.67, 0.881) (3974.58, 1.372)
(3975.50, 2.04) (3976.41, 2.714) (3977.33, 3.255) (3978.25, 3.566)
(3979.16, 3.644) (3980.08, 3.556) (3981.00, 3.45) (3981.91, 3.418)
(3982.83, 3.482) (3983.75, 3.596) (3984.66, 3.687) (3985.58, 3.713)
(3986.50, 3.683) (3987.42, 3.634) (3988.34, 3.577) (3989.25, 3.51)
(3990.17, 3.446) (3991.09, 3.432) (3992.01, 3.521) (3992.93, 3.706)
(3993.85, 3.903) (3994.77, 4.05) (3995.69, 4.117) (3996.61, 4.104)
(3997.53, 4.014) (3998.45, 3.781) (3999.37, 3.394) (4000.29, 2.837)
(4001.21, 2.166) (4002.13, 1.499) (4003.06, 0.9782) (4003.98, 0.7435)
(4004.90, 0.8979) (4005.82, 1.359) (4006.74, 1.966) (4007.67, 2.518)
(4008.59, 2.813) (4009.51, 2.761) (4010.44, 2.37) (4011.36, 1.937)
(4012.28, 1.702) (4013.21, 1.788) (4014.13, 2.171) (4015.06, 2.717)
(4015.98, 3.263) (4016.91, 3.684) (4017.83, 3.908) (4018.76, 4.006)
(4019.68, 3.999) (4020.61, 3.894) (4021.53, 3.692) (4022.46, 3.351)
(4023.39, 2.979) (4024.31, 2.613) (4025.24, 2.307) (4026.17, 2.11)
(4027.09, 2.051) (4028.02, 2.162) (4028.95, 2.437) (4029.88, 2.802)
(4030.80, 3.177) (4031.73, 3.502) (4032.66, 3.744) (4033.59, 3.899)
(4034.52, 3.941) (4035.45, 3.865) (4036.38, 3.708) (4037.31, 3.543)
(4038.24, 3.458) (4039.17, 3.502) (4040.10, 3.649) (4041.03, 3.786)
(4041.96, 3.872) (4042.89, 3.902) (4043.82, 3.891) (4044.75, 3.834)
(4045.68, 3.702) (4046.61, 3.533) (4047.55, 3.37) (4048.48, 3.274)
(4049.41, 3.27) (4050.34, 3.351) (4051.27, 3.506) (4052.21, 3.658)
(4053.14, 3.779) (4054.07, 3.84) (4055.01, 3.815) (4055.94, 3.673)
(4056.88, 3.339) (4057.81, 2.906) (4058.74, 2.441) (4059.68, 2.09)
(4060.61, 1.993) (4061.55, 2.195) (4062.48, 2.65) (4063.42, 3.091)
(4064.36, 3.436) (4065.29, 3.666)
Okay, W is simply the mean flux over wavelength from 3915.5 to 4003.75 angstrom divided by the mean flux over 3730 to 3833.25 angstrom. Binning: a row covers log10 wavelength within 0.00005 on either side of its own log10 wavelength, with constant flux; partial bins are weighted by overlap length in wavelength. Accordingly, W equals 0.75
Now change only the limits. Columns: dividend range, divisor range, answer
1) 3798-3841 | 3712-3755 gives 1.70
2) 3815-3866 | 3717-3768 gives 1.44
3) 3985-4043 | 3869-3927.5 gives 0.87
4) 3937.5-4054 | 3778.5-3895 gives 0.69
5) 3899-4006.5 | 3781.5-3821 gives 0.59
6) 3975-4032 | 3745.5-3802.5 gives 0.72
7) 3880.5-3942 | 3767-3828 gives 0.67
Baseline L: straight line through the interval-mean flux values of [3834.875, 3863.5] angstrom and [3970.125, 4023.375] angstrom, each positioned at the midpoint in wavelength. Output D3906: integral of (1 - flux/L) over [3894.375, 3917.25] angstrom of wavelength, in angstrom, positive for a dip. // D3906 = 4.5 angstrom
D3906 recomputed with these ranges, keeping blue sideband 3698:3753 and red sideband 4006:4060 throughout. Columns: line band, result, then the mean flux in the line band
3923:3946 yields 2.5 angstrom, 2.84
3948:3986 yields -1.7 angstrom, 3.33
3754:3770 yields -0.5 angstrom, 3.3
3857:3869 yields -4.1 angstrom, 4.29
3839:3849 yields -2.2 angstrom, 3.9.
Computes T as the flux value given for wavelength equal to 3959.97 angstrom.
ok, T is 3.983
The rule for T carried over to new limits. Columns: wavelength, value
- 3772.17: 4.709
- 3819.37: 4.857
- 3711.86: 2.905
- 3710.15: 2.663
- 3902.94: 1.203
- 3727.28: 3.724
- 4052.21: 3.658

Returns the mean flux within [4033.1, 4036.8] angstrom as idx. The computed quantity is 3.85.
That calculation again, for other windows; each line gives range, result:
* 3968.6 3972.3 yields 1.65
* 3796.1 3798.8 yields 5.51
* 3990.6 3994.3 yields 3.64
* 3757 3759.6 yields 4.34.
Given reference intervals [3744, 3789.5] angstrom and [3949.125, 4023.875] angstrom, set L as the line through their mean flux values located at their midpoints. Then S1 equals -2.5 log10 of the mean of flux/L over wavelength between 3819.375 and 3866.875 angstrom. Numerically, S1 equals -0.23 mag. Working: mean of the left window 3.75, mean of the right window 3.14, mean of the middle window 4.38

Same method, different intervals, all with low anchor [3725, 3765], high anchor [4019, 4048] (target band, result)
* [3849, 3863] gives -0.22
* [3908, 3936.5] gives 0.02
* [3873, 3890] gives -0.23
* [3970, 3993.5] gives 0.15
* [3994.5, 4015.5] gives 0.35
